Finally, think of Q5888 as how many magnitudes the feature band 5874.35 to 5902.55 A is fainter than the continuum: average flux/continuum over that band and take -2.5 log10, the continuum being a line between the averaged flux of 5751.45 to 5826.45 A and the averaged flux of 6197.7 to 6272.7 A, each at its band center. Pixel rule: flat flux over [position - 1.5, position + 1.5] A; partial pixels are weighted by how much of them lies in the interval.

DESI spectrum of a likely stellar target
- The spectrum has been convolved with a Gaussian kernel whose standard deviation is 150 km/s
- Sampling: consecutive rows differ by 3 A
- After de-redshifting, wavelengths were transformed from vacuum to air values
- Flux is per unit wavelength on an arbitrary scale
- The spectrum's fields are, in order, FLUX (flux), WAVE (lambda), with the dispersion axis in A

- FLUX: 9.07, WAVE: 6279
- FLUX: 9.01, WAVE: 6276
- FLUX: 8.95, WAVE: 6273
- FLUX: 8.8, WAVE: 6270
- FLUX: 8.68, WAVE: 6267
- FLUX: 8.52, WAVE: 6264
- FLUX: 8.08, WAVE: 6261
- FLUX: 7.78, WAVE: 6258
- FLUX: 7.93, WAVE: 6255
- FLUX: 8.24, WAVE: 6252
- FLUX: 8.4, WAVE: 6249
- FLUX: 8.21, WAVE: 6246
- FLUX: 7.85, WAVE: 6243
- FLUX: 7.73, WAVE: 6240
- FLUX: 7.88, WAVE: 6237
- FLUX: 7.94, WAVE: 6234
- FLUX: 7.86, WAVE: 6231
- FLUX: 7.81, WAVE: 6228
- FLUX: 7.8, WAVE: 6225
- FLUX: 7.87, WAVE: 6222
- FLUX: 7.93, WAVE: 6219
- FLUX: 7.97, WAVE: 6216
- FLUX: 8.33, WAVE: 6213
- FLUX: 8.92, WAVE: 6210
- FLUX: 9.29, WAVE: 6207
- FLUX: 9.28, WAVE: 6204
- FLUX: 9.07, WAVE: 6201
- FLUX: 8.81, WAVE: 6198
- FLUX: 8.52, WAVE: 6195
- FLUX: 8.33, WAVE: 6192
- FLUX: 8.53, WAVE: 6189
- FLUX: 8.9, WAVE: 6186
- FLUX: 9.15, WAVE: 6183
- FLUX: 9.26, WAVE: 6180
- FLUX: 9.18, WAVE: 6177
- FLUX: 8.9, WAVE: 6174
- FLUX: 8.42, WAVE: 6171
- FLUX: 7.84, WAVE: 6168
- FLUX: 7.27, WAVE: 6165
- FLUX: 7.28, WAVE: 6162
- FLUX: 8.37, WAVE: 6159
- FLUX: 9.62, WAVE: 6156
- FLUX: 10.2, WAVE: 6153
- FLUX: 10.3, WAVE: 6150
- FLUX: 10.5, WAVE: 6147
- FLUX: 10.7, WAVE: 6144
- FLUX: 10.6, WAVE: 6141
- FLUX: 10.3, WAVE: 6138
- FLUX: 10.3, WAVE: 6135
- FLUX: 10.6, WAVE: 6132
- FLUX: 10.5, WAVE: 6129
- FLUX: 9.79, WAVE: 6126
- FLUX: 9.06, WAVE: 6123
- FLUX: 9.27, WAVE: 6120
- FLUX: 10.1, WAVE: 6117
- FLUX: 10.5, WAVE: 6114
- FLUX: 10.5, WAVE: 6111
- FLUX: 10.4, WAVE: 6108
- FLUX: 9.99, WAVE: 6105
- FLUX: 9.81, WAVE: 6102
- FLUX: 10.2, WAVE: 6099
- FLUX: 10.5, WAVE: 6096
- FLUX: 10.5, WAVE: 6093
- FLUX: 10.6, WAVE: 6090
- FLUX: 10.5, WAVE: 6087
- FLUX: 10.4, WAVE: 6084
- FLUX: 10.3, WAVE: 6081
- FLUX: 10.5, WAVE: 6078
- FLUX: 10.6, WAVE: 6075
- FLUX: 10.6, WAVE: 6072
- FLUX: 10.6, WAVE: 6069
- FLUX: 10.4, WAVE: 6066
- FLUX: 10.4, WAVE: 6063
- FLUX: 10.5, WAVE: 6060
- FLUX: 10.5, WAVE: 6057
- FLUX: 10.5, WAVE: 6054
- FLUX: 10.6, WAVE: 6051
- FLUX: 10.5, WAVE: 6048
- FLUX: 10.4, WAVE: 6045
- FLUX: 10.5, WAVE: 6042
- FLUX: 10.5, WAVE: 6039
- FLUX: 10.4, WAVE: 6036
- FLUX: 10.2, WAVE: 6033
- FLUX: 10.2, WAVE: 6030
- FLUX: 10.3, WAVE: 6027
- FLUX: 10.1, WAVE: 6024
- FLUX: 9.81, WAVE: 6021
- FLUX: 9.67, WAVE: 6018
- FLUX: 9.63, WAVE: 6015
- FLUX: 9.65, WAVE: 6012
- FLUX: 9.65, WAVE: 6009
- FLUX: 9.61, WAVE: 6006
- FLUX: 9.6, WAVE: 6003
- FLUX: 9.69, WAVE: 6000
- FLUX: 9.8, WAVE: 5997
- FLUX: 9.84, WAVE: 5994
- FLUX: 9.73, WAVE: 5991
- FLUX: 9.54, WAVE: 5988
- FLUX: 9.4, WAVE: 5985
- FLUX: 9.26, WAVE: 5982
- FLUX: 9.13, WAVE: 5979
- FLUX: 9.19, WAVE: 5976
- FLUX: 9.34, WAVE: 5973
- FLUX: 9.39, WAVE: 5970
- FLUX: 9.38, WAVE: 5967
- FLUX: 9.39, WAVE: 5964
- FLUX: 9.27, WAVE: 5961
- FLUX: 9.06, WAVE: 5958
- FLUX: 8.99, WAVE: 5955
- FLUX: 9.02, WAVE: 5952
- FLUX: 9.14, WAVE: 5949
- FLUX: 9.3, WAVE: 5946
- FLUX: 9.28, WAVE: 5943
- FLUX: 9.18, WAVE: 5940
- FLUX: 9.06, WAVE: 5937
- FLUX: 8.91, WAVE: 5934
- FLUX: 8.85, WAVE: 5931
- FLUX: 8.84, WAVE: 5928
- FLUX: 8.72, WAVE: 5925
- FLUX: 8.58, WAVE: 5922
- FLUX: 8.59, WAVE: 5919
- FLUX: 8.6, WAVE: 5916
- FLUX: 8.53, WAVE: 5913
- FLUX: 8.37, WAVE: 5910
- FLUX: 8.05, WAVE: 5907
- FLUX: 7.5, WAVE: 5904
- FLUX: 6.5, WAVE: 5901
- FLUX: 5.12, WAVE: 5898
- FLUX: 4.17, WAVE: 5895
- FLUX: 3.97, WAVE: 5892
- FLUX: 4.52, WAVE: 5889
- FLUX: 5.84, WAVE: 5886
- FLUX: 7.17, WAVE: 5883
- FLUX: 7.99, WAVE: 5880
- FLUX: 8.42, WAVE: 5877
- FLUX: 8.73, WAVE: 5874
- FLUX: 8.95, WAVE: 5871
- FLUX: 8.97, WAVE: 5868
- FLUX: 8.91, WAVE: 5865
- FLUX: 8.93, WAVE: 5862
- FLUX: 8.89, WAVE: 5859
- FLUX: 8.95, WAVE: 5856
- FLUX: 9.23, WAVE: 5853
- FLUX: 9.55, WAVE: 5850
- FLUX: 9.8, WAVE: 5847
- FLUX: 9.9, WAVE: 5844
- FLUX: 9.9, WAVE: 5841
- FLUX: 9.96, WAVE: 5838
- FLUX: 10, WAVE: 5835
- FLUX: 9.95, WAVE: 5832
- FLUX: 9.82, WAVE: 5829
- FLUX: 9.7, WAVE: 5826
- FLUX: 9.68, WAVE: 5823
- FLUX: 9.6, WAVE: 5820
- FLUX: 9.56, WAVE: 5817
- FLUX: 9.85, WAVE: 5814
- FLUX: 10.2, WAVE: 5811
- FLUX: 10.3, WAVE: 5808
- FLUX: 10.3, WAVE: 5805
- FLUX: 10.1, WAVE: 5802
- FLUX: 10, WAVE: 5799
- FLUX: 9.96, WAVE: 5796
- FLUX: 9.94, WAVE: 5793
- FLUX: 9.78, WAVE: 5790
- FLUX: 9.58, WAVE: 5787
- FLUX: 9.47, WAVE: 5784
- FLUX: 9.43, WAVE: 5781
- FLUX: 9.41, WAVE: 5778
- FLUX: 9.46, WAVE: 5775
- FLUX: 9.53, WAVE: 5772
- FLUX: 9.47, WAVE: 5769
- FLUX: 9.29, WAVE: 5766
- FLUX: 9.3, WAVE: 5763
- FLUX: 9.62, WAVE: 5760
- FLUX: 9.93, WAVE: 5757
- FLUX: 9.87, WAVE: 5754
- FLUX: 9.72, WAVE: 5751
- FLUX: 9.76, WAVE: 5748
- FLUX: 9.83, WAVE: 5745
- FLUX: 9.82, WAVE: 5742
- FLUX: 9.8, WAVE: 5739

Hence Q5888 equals 0.47 mag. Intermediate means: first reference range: 9.73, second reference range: 8.28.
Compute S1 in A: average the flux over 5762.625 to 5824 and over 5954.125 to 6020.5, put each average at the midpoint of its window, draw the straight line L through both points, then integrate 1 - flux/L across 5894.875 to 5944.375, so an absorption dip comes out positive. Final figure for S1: 7.28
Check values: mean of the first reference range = 9.73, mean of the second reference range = 9.47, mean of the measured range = 8.15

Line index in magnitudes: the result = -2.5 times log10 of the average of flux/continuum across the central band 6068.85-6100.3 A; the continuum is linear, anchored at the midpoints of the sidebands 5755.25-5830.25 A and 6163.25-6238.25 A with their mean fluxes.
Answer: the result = -0.19 mag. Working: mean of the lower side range 9.73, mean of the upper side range 8.44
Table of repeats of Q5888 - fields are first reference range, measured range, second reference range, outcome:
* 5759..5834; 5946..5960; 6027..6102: 0.12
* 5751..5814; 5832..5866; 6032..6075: 0.05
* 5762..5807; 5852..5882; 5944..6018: 0.10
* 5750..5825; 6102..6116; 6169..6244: -0.17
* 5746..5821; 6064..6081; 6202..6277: -0.19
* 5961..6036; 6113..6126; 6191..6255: -0.09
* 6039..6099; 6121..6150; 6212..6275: -0.07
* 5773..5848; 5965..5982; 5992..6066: 0.08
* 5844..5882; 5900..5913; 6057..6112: 0.19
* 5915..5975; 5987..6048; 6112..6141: -0.06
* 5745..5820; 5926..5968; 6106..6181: 0.07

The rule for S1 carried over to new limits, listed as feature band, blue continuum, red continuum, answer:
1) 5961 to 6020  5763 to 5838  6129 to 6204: -0.19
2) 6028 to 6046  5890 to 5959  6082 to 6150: -1.94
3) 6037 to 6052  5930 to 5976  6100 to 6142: -1.25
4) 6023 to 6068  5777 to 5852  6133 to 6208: -4.82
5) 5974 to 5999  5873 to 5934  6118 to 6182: -4.37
